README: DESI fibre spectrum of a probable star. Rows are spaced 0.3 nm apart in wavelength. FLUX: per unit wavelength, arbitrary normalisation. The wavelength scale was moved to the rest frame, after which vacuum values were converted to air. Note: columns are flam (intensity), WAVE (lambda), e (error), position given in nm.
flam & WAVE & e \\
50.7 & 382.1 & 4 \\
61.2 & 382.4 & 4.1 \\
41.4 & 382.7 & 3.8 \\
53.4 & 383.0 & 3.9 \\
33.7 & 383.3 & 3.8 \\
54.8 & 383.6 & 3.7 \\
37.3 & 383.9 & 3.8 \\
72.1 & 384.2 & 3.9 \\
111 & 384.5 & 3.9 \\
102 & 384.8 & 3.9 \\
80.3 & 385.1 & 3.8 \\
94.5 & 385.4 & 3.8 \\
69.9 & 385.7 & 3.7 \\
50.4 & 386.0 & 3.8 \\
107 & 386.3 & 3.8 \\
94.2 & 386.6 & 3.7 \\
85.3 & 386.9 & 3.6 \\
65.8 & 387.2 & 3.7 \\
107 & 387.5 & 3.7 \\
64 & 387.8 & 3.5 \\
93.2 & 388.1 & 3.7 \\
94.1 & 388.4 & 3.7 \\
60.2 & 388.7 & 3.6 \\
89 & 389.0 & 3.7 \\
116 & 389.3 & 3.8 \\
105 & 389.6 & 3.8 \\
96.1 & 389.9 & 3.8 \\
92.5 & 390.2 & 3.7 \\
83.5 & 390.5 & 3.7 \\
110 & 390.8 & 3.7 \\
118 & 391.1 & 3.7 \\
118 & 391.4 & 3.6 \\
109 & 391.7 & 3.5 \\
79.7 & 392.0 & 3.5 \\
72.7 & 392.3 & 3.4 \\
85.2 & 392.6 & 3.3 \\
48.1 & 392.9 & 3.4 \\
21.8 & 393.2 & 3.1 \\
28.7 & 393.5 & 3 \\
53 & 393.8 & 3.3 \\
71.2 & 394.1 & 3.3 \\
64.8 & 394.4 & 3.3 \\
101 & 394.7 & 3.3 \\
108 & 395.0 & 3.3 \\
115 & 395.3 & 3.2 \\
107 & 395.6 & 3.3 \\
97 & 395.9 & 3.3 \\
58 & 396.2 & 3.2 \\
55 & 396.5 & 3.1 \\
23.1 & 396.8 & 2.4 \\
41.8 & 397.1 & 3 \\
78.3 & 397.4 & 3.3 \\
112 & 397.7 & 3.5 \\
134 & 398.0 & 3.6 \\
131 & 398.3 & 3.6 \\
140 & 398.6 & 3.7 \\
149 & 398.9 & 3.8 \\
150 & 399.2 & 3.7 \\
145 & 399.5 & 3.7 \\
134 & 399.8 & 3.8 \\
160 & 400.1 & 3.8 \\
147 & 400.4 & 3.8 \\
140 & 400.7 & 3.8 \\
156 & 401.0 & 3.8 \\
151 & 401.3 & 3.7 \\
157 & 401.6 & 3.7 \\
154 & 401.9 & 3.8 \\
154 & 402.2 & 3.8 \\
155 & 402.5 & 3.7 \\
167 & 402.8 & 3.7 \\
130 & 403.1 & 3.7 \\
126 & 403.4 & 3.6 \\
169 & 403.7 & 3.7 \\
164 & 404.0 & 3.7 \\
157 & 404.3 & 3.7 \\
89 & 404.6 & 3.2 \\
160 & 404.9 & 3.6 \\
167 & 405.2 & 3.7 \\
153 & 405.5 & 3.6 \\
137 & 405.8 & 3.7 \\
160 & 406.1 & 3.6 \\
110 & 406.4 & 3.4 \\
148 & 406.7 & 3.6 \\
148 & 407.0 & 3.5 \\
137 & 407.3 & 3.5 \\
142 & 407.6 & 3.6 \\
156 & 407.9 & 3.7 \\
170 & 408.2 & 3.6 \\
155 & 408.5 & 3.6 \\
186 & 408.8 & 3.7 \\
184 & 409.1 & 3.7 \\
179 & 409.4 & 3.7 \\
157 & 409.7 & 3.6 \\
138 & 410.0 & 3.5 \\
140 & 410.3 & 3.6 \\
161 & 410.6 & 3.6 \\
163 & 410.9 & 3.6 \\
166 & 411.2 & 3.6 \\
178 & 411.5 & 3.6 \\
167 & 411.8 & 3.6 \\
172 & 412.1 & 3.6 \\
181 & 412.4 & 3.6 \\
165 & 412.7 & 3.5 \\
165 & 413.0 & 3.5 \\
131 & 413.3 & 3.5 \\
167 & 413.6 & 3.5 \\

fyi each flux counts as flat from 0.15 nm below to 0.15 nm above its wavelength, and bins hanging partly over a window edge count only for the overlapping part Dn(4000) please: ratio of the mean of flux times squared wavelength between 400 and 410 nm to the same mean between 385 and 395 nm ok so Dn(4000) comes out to 1.98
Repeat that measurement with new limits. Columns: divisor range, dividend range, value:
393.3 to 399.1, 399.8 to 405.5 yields 1.76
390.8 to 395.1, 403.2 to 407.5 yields 1.98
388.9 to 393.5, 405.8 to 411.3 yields 1.93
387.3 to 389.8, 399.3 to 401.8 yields 1.74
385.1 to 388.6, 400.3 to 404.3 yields 1.96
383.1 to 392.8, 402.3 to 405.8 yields 1.88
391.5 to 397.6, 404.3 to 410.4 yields 2.25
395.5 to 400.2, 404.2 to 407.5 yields 1.38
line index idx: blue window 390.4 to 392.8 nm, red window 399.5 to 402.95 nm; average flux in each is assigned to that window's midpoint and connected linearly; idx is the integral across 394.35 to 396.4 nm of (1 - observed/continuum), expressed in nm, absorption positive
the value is 0.42 nm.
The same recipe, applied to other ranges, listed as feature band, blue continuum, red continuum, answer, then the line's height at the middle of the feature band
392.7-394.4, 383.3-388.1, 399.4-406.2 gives 0.974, 111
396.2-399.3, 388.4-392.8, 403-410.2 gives 0.578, 120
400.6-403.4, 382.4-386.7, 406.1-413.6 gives -0.409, 131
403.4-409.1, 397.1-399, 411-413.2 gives -0.121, 148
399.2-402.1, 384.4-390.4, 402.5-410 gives -0.356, 133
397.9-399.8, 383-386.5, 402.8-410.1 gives -0.261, 124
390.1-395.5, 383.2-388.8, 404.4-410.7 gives 0.979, 101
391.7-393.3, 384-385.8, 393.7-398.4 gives 0.339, 85.2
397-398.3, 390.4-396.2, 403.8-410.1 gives 0.097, 105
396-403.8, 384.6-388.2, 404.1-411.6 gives 0.137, 128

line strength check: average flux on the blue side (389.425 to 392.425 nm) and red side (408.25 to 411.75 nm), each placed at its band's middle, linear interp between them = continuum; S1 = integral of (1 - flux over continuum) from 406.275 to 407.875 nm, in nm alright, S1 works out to 0.162 nm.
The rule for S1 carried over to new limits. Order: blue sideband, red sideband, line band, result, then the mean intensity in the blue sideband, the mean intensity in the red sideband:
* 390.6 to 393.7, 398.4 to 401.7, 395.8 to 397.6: 0.90 nm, 78.8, 148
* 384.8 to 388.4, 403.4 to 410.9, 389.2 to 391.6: -0.20 nm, 84.1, 152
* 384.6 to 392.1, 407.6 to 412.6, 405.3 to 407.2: 0.11 nm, 91.6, 165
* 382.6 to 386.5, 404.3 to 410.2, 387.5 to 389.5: -0.08 nm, 70.5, 151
